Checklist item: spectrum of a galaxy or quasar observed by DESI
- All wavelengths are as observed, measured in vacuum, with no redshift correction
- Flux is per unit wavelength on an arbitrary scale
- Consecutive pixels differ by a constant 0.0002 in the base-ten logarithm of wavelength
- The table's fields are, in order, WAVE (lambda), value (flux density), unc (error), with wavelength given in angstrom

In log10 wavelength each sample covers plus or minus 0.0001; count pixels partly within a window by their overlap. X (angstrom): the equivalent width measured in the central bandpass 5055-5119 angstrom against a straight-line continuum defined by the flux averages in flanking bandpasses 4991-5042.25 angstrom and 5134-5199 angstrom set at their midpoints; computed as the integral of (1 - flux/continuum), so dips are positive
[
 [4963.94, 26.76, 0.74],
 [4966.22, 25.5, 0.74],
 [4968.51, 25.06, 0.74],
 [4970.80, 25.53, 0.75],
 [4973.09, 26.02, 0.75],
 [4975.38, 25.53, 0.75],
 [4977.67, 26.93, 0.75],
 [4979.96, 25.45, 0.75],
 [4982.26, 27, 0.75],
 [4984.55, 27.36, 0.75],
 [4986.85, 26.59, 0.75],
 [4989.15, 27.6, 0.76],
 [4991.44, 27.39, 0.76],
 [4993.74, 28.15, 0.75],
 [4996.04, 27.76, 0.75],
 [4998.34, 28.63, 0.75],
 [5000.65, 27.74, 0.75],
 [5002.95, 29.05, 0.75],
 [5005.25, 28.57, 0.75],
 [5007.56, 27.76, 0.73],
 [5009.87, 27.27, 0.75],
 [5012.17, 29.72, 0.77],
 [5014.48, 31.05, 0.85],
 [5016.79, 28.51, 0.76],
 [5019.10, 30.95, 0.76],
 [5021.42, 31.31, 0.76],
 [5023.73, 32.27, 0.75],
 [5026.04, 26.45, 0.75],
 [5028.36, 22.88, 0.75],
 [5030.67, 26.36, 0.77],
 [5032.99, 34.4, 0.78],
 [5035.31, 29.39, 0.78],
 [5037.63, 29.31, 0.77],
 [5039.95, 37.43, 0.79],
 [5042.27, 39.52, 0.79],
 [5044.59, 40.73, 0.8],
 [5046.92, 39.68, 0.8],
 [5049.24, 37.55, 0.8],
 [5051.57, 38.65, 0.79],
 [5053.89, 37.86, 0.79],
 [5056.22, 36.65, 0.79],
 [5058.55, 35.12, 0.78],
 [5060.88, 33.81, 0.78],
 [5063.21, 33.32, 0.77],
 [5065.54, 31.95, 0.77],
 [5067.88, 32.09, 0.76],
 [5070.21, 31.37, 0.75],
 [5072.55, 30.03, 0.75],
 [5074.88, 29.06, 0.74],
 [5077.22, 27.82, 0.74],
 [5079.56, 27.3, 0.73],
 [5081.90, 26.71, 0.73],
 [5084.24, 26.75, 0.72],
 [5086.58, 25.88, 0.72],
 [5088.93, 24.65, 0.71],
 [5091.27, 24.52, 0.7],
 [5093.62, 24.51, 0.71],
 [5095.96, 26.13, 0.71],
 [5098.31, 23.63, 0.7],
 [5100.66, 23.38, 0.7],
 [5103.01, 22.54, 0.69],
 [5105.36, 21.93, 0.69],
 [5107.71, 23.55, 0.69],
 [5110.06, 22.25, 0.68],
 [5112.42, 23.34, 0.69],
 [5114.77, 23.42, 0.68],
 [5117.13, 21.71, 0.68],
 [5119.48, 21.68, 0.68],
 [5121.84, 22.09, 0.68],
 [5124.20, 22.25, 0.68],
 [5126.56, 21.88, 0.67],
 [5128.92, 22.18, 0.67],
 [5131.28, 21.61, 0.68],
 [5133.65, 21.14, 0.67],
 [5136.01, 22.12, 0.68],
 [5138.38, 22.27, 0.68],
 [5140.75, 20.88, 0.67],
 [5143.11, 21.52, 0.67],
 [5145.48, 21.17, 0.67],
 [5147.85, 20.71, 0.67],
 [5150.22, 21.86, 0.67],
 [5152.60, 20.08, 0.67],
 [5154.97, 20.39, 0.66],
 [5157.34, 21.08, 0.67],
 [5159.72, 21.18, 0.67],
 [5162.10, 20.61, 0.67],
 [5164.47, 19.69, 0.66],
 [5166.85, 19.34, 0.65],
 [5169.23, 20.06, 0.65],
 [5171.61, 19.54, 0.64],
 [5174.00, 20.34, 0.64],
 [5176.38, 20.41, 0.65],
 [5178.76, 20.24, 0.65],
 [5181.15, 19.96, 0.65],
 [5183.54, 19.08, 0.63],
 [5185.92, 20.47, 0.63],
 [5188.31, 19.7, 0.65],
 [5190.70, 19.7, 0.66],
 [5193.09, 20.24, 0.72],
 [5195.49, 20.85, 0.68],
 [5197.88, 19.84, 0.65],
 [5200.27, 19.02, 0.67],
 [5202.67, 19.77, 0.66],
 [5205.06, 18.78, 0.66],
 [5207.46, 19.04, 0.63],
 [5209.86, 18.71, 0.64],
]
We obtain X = -4.36 angstrom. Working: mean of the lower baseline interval 29.5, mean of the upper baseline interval 20.5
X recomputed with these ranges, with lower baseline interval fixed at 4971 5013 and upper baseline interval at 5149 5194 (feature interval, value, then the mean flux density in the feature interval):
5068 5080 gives -2.7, 29.5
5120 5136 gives 0.1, 21.9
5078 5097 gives -1.8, 25.8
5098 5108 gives 0.0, 22.9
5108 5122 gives 0.0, 22.5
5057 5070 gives -4.6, 33.2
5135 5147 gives -0.1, 21.6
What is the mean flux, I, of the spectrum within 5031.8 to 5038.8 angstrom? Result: 31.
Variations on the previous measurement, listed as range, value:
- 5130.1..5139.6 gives 21.8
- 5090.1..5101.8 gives 24.4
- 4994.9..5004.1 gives 28.3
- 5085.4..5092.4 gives 25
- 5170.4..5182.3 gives 20.1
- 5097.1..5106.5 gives 22.9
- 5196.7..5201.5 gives 19.4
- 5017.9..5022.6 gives 31.1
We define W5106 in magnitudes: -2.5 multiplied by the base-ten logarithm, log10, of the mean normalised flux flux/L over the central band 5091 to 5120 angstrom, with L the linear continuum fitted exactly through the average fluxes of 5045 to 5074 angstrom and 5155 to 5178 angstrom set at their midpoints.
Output 0.22 mag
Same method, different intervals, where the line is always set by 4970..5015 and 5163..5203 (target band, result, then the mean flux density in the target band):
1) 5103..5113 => 0.01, 22.7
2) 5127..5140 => 0.00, 21.8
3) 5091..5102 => -0.05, 24.4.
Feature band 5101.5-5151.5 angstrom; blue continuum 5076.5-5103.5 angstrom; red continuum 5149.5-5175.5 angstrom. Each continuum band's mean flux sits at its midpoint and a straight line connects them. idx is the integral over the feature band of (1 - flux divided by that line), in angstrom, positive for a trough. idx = 1.8 angstrom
